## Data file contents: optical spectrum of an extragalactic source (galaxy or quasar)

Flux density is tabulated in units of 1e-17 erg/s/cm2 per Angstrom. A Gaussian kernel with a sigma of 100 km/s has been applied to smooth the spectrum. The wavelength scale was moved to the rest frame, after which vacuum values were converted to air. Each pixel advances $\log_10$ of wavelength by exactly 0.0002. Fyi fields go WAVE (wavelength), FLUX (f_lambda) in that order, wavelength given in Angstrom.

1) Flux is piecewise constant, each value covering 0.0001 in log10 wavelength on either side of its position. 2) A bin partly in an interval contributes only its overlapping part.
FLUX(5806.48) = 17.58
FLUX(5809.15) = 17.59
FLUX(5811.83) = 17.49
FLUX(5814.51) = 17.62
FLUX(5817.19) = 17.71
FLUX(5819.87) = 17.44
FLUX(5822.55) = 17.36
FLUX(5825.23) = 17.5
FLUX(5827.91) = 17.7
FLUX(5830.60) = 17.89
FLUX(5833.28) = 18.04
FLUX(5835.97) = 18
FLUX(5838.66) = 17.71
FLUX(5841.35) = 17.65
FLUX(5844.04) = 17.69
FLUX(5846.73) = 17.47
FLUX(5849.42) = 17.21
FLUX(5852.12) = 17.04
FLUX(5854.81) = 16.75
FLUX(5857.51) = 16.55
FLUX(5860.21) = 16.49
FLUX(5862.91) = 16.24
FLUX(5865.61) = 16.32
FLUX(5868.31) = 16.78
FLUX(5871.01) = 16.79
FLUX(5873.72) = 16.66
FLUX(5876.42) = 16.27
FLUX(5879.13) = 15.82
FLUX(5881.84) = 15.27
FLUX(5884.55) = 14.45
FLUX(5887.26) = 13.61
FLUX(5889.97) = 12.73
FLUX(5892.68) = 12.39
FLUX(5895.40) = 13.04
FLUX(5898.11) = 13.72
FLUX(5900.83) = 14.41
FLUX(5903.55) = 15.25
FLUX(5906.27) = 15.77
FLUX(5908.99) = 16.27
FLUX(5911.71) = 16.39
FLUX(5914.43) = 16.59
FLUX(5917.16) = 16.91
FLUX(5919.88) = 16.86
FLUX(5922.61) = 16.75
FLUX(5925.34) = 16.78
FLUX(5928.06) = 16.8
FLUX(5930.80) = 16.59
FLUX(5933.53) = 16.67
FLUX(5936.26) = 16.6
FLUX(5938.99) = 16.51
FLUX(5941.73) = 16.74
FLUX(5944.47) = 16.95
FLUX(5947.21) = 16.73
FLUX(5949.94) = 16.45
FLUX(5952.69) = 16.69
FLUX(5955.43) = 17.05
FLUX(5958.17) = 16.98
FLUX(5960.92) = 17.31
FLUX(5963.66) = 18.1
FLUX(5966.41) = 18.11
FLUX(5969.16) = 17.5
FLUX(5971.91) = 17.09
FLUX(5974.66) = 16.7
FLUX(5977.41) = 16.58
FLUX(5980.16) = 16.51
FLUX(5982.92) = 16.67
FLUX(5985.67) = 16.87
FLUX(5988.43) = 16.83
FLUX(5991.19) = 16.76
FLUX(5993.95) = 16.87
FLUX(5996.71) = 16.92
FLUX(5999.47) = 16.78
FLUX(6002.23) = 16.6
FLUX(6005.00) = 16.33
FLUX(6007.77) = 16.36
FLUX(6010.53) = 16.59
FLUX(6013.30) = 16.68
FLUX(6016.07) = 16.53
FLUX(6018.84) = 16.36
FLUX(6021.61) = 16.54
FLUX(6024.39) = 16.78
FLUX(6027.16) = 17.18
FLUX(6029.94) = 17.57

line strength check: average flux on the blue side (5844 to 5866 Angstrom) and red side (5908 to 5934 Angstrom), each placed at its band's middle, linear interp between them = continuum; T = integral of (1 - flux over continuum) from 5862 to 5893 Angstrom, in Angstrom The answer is 2.6 Angstrom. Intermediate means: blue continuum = 16.8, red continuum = 16.7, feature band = 15.4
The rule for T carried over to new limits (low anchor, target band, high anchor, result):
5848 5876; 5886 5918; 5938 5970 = 4.04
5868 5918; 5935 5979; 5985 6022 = -2.70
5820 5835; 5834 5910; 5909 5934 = 5.94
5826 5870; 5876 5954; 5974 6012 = 5.70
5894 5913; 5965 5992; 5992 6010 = -1.18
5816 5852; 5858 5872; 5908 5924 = 0.59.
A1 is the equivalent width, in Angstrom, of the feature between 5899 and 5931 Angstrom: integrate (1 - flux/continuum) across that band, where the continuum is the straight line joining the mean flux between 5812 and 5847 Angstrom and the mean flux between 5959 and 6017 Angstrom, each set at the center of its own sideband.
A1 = 1.9 Angstrom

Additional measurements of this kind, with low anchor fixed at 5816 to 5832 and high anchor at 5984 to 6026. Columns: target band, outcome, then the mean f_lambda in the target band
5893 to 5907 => 2.42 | 14.2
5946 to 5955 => 0.15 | 16.7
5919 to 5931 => 0.22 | 16.8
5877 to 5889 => 1.72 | 14.8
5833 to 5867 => 0.65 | 17.1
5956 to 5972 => -0.62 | 17.5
